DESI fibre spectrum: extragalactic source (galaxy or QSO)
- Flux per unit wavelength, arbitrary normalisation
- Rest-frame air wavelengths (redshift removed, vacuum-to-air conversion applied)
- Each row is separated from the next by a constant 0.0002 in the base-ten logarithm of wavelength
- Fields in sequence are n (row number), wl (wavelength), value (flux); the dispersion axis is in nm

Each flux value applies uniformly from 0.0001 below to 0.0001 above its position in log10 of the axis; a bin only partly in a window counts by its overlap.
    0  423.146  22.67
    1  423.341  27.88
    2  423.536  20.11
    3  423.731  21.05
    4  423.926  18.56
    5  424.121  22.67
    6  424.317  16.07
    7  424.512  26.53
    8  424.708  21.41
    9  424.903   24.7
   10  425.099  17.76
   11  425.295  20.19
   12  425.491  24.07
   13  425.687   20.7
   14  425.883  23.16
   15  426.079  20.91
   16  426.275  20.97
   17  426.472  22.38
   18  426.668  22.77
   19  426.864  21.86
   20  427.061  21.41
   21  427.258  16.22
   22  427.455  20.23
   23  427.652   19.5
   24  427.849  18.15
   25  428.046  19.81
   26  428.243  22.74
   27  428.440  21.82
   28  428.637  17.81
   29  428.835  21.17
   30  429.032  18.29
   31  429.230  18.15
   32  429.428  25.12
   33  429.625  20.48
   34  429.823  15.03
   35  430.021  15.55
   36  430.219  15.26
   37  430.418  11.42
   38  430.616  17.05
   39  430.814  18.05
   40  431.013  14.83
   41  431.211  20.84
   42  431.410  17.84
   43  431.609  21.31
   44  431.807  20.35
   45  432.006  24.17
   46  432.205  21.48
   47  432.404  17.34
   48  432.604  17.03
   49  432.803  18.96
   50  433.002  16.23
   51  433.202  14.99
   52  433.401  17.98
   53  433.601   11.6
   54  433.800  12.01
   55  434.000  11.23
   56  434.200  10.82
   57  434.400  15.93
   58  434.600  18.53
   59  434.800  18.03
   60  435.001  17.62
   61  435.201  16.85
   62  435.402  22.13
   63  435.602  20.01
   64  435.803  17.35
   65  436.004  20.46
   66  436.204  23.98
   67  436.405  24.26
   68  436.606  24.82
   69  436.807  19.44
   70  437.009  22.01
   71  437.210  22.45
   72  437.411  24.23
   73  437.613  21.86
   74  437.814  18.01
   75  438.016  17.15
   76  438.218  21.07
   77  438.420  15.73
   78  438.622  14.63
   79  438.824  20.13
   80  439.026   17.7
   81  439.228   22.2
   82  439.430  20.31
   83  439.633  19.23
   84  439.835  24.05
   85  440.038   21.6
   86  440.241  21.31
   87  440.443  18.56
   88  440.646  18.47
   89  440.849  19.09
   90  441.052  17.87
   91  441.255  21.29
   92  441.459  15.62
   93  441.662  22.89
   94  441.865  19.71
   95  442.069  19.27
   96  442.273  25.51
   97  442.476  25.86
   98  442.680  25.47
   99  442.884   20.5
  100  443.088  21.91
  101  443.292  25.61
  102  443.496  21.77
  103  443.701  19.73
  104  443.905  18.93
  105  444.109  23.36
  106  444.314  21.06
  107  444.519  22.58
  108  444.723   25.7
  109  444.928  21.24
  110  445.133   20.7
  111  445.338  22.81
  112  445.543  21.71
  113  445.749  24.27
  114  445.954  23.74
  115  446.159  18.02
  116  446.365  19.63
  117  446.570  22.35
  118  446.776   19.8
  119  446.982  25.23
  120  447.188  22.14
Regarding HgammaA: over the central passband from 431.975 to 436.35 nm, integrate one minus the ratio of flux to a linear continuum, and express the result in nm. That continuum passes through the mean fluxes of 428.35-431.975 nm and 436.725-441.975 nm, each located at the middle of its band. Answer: 0.37 nm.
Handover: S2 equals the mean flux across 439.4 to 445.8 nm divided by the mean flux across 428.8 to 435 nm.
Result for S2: 1.24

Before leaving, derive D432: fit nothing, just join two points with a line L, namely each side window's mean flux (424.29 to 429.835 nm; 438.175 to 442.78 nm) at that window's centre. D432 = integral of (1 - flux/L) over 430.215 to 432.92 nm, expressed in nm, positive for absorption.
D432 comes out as 0.30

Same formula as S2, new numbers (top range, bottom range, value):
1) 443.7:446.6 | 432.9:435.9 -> 1.35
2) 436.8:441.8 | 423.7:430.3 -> 0.98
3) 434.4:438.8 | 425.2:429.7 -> 0.96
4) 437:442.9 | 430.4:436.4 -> 1.15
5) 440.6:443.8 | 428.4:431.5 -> 1.19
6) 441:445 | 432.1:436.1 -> 1.30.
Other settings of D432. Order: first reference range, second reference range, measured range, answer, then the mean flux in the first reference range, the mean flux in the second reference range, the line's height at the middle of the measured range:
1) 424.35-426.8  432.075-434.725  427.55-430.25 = 0.01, 22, 15.8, 19.4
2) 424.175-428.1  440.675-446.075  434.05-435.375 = 0.31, 21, 21.8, 21.4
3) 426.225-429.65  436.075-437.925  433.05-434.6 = 0.55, 20.5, 22.3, 21.7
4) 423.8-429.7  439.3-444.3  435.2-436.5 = 0.00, 20.9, 21.2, 21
